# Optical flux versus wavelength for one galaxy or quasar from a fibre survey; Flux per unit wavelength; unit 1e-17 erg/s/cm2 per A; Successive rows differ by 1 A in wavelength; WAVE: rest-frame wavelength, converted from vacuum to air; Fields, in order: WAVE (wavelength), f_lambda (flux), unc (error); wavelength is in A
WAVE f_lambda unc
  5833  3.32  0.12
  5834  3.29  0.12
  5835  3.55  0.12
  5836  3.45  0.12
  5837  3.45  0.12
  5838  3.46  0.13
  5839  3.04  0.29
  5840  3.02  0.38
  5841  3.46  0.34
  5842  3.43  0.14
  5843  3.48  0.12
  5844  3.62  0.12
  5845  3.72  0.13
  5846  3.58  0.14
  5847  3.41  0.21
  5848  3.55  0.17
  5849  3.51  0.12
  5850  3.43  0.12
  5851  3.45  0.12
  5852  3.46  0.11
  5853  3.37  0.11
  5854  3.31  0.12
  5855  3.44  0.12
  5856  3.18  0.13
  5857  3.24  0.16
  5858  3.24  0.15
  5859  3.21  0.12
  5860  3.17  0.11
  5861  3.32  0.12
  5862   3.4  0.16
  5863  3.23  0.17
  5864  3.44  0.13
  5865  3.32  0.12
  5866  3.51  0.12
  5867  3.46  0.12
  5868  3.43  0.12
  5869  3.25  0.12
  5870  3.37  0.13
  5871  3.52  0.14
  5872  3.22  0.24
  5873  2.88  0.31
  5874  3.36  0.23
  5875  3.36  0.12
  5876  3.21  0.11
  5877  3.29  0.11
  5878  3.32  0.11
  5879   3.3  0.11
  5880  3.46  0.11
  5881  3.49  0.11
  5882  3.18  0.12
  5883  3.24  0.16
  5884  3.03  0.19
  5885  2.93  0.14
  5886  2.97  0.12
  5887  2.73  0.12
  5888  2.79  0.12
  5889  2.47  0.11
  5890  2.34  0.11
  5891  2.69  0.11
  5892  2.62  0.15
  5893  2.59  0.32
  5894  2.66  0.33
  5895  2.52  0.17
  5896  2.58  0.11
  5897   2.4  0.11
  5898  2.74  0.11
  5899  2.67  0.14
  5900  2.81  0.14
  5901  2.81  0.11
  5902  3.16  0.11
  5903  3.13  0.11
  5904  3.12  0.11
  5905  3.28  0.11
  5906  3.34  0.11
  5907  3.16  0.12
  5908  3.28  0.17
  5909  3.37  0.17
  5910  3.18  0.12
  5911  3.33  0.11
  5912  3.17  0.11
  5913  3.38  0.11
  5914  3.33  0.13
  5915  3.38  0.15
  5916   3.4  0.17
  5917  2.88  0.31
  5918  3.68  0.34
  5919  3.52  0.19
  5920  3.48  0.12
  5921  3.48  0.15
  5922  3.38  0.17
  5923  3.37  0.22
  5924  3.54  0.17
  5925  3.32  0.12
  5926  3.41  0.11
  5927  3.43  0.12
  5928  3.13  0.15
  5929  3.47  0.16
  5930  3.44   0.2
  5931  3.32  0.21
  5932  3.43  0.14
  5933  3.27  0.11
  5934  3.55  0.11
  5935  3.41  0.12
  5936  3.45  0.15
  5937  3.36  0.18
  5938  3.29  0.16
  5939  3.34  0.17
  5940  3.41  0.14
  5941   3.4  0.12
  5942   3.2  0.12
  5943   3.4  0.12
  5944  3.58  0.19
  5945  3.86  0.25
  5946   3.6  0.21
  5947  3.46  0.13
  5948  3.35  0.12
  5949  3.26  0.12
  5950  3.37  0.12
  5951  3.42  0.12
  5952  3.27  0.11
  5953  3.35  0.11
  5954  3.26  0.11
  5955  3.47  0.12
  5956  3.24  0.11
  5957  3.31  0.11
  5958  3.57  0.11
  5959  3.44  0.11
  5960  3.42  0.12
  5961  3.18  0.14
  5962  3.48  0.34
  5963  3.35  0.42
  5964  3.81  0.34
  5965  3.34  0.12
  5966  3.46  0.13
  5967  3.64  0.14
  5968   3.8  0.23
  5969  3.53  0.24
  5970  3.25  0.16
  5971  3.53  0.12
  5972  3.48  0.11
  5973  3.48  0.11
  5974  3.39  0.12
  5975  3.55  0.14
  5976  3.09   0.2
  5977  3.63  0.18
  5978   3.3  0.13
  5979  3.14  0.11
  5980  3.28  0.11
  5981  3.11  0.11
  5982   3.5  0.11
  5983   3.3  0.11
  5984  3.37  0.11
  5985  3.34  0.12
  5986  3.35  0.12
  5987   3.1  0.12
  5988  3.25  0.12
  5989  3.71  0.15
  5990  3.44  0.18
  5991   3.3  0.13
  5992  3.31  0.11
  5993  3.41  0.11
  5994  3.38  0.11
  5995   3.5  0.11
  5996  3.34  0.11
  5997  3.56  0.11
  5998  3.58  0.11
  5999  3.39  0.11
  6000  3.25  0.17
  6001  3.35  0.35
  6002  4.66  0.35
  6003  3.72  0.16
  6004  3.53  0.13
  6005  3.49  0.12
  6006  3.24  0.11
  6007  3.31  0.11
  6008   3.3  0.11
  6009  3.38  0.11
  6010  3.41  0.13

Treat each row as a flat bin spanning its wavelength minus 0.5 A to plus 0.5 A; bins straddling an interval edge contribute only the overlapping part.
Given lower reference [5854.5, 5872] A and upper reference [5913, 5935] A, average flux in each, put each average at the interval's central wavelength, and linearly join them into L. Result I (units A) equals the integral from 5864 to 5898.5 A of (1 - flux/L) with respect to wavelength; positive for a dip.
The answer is 3.17 A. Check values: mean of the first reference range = 3.33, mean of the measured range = 3.04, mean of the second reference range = 3.39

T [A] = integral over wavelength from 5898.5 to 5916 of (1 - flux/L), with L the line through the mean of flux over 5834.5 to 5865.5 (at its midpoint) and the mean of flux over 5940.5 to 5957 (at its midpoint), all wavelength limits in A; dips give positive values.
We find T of 1.1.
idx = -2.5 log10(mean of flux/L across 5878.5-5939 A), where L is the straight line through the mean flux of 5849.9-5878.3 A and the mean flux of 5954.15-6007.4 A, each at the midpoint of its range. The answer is 0.073 mag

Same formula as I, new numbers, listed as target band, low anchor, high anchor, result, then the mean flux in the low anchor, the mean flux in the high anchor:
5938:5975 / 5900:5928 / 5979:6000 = -1.10 A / 3.3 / 3.37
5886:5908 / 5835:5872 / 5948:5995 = 3.78 A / 3.39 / 3.39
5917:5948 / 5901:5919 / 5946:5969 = -0.76 A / 3.26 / 3.43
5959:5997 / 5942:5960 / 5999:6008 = 0.86 A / 3.42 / 3.54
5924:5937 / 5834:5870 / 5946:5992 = 0.00 A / 3.39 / 3.39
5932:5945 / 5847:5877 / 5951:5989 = -0.12 A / 3.34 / 3.39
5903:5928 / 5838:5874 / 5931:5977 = 0.50 A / 3.36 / 3.43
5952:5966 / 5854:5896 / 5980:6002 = -0.31 A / 3.13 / 3.4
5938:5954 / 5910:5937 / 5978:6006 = -0.07 A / 3.38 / 3.43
